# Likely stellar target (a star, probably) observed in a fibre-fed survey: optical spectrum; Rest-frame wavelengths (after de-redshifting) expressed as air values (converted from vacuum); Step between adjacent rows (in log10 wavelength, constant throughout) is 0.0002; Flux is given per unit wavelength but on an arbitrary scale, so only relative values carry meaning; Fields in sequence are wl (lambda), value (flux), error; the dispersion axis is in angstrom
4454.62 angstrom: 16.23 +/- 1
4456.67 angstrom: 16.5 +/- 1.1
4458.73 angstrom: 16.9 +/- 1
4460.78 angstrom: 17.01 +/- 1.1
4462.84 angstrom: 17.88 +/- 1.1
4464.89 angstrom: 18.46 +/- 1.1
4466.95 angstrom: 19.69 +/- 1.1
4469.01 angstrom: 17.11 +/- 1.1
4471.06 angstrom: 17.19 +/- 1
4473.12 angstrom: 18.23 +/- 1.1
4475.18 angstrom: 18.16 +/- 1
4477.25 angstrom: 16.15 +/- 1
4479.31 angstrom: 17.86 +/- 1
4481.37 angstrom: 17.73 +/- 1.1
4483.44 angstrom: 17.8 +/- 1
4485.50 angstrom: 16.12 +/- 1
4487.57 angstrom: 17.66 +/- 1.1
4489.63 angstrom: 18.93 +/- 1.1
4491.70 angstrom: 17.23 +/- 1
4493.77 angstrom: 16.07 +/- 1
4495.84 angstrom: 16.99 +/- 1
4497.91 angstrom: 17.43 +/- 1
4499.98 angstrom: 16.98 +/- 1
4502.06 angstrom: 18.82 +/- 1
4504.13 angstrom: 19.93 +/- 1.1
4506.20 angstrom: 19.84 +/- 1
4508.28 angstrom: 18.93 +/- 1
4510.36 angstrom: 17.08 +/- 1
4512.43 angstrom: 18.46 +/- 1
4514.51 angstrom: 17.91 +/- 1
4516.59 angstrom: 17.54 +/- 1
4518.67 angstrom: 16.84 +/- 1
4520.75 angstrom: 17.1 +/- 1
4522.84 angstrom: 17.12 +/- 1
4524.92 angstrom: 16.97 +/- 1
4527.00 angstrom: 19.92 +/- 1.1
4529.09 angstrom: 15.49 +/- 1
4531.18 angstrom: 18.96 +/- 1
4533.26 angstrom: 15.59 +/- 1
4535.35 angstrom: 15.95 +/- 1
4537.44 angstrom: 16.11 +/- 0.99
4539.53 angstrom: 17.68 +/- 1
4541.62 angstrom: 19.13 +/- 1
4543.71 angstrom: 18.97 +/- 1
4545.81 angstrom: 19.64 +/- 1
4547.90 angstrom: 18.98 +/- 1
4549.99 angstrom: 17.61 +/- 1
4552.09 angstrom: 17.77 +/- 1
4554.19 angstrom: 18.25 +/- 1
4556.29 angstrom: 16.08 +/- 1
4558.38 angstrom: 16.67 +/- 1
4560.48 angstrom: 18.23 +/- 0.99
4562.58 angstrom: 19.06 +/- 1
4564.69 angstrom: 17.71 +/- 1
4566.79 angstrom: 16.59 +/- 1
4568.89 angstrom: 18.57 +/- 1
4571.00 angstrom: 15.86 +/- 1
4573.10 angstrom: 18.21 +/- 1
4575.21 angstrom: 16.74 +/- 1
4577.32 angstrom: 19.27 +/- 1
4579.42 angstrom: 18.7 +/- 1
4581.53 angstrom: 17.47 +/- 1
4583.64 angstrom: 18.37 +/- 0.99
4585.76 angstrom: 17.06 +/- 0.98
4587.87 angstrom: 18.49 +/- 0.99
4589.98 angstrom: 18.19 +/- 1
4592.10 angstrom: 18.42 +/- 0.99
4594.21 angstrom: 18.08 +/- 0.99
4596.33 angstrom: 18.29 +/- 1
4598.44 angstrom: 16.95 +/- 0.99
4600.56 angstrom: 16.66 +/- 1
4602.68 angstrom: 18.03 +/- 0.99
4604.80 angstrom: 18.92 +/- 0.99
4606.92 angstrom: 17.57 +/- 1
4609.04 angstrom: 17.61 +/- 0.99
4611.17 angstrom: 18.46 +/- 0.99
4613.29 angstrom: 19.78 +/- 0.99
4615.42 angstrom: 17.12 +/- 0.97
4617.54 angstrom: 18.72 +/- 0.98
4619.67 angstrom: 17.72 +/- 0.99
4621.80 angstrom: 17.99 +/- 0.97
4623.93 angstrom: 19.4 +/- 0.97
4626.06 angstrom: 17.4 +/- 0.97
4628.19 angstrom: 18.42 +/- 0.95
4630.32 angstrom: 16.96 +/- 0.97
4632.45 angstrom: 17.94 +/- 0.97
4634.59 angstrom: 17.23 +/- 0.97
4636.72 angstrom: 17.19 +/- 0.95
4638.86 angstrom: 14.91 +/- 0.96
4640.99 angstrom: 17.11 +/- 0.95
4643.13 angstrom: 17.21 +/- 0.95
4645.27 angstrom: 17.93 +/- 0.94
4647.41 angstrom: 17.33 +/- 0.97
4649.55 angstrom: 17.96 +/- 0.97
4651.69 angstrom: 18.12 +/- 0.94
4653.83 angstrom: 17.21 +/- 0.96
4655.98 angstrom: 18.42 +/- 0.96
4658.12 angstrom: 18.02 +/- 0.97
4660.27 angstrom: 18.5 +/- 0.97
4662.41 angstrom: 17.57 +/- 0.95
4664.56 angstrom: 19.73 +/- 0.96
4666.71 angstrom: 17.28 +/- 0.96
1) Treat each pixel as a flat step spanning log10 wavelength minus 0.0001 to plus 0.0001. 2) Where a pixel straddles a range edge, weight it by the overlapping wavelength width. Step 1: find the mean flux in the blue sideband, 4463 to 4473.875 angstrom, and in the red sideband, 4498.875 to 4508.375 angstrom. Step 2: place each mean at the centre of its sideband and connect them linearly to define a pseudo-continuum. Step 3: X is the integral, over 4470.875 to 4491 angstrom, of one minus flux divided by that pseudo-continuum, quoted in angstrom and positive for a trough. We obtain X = 0.88 angstrom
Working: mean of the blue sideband 18.1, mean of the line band 17.6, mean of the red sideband 18.9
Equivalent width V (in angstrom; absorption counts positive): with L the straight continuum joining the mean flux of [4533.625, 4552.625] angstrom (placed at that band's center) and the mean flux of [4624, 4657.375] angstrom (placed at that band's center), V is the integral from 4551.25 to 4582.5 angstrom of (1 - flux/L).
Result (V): 0.21 angstrom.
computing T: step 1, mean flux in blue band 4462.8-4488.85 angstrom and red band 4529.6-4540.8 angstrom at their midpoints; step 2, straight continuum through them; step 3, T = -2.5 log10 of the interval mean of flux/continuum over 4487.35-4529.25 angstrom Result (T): -0.04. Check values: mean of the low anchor 17.7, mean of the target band 17.8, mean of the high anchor 16.8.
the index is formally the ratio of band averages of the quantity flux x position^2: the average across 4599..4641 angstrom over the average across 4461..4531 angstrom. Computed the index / 1.1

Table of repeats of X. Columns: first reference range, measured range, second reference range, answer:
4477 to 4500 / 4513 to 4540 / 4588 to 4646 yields 0.41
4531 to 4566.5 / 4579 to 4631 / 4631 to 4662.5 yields -1.26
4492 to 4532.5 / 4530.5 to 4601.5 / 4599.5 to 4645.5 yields -0.04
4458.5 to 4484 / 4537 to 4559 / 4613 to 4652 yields -0.35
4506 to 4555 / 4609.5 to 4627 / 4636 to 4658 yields -0.83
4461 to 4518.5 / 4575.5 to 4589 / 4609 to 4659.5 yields -0.27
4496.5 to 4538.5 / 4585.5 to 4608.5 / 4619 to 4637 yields -0.16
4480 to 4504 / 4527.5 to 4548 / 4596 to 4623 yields 0.07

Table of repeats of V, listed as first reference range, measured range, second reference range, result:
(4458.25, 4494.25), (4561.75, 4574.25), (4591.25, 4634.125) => 0.17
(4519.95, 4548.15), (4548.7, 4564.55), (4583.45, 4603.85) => 0.03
